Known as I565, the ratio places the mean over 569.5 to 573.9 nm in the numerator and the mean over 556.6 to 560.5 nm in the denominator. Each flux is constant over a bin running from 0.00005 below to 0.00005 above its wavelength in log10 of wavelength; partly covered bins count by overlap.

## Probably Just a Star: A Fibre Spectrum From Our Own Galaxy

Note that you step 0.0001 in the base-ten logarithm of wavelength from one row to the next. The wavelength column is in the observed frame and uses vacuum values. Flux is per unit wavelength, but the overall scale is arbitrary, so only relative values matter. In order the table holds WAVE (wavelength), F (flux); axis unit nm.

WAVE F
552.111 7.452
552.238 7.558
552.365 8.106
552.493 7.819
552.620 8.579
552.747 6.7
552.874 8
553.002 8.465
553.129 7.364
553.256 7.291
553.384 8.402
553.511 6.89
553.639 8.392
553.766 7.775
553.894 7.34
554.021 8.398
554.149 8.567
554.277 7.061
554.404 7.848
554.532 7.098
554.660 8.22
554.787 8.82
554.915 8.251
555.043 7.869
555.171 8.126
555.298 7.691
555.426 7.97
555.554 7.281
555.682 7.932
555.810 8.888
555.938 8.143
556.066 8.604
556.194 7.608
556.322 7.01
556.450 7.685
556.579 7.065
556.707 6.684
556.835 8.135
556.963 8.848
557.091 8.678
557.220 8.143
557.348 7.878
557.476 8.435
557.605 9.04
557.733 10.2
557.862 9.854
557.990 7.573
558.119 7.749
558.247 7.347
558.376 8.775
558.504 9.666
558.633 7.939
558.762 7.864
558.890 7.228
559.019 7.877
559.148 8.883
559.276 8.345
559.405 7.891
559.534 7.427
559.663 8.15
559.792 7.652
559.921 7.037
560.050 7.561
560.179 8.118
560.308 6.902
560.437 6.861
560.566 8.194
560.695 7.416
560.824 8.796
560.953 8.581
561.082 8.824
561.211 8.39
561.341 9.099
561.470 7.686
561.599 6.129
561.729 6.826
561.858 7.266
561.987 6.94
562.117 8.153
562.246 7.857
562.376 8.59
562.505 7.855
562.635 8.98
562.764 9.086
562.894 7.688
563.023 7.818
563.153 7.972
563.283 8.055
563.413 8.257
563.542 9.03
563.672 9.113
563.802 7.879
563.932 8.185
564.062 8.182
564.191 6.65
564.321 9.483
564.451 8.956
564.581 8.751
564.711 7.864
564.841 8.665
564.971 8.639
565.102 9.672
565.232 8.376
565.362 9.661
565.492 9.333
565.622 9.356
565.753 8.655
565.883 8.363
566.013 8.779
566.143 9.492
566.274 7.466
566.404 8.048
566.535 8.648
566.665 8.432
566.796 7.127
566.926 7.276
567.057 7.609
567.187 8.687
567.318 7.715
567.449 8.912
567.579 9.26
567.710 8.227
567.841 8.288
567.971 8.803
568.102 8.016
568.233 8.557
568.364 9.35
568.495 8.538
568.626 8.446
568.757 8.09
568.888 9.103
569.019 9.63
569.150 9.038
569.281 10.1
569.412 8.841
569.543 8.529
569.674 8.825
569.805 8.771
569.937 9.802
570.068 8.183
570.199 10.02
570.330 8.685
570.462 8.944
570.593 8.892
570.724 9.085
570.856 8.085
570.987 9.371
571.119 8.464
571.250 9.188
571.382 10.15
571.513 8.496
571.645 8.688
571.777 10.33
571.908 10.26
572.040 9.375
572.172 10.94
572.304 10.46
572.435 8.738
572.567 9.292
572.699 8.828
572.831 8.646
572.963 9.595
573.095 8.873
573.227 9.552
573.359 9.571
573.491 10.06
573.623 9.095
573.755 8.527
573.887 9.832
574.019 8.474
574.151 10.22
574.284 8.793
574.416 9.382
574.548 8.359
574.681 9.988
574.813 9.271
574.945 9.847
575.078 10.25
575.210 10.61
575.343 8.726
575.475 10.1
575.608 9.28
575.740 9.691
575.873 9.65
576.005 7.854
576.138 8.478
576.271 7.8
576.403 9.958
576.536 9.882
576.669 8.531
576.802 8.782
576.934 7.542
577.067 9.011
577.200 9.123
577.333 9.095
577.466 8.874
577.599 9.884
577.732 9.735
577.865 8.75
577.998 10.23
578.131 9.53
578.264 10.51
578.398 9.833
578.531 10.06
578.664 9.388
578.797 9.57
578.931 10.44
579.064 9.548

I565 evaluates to 1.14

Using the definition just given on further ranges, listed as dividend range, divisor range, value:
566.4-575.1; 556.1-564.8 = 1.12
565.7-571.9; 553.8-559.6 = 1.08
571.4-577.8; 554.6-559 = 1.14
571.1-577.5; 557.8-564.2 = 1.16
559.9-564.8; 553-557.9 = 1.00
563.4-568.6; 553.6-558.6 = 1.05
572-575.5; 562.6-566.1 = 1.10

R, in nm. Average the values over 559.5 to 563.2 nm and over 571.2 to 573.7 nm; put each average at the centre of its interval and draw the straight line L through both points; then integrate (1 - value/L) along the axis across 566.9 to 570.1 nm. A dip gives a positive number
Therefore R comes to 0.08 nm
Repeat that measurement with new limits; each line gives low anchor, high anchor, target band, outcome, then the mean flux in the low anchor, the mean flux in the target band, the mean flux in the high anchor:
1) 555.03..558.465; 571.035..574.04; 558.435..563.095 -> 0.285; 8.14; 7.93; 9.38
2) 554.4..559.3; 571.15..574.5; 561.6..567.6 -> 0.303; 8.14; 8.31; 9.4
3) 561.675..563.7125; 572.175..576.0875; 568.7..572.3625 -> -0.101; 8.09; 9.23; 9.39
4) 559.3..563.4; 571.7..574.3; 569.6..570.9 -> 0.023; 7.87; 8.94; 9.48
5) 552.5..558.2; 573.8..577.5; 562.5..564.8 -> 0.042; 8.01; 8.34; 9.19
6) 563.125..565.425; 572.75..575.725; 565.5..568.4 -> 0.114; 8.53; 8.42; 9.41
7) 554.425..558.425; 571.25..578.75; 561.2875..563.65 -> 0.151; 8.11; 7.98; 9.37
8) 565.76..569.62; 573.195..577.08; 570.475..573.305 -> -0.115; 8.53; 9.3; 9.24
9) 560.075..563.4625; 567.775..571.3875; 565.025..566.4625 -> -0.071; 7.93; 8.84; 8.9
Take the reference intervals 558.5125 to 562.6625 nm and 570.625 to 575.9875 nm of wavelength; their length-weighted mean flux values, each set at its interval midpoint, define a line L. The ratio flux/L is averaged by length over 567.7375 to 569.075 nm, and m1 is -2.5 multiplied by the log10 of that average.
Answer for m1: 0.018 mag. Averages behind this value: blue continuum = 7.87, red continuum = 9.39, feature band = 8.66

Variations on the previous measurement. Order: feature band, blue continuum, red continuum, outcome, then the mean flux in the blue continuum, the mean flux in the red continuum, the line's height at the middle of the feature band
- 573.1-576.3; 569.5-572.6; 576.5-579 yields 0.00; 9.24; 9.4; 9.33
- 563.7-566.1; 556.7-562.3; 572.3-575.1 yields -0.02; 8.03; 9.31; 8.52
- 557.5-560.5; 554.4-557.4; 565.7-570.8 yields 0.00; 7.94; 8.65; 8.12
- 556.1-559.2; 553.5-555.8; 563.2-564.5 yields -0.02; 7.91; 8.37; 8.06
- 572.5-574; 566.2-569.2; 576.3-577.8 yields -0.05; 8.4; 9.1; 8.81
